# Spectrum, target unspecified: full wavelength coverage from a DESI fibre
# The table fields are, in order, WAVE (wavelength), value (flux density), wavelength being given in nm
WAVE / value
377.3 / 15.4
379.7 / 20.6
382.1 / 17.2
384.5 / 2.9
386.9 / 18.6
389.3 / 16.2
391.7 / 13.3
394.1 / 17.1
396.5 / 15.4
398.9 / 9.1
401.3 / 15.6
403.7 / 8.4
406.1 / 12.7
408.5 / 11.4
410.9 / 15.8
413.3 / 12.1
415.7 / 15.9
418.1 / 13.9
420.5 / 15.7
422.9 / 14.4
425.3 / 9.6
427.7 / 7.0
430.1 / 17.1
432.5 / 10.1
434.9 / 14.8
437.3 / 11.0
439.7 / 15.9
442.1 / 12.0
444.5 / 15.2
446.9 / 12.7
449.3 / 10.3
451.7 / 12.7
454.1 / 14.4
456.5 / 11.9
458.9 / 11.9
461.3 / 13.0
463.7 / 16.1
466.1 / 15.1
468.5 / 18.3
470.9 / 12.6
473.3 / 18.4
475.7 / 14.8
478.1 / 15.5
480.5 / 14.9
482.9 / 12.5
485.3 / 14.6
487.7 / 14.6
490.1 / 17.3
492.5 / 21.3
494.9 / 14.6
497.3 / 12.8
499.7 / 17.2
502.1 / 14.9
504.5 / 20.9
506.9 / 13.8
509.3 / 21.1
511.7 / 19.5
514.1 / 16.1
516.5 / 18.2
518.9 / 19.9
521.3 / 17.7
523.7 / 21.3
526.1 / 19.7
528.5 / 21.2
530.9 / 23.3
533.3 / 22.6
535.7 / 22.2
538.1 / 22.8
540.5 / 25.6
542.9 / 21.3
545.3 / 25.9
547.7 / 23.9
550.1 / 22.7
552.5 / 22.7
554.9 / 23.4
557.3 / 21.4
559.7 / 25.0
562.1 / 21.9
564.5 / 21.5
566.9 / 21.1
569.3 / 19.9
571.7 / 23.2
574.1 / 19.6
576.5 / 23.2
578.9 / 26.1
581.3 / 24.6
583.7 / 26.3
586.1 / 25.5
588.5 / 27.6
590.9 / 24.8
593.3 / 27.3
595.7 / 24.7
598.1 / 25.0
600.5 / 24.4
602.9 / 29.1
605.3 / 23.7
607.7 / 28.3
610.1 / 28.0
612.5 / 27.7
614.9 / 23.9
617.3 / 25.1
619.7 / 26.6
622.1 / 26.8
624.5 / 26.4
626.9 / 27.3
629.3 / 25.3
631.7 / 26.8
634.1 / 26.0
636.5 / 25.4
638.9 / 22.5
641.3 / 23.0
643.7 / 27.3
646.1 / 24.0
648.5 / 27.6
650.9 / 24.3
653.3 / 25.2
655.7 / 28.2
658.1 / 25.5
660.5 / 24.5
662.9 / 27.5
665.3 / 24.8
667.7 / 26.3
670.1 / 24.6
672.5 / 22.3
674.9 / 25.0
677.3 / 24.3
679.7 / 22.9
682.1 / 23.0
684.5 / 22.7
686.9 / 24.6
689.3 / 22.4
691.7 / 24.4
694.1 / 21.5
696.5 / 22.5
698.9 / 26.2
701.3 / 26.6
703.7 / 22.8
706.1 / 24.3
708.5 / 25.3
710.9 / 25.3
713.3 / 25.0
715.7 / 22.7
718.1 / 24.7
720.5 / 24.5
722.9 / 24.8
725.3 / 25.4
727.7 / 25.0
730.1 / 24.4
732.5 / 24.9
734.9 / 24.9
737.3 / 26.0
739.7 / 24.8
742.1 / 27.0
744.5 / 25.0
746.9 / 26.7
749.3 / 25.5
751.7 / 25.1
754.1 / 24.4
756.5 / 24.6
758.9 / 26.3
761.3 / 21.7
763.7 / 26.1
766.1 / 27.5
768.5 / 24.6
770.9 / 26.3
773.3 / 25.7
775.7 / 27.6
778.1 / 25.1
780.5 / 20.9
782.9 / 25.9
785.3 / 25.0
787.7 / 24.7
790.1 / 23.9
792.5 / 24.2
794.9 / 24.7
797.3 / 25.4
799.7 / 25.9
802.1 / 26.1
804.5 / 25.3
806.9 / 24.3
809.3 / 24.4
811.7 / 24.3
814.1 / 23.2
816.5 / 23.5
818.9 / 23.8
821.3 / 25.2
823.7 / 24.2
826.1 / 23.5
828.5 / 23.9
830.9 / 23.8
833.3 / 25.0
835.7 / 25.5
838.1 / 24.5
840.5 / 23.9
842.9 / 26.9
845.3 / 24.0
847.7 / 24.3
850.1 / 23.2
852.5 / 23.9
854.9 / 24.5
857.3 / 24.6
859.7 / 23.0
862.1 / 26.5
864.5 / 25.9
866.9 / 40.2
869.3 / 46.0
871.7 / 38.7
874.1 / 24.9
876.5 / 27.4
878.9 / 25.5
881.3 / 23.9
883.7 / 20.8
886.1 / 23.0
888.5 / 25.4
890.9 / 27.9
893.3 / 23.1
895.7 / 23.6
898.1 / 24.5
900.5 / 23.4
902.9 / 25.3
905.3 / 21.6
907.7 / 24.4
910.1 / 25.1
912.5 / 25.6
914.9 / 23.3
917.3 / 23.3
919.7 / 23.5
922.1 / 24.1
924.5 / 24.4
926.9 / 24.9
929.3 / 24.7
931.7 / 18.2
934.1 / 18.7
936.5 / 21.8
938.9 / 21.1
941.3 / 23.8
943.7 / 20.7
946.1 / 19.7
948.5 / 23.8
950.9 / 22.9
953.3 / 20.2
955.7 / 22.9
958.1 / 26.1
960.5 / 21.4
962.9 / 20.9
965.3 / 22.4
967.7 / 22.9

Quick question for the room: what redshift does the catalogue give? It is 0.32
